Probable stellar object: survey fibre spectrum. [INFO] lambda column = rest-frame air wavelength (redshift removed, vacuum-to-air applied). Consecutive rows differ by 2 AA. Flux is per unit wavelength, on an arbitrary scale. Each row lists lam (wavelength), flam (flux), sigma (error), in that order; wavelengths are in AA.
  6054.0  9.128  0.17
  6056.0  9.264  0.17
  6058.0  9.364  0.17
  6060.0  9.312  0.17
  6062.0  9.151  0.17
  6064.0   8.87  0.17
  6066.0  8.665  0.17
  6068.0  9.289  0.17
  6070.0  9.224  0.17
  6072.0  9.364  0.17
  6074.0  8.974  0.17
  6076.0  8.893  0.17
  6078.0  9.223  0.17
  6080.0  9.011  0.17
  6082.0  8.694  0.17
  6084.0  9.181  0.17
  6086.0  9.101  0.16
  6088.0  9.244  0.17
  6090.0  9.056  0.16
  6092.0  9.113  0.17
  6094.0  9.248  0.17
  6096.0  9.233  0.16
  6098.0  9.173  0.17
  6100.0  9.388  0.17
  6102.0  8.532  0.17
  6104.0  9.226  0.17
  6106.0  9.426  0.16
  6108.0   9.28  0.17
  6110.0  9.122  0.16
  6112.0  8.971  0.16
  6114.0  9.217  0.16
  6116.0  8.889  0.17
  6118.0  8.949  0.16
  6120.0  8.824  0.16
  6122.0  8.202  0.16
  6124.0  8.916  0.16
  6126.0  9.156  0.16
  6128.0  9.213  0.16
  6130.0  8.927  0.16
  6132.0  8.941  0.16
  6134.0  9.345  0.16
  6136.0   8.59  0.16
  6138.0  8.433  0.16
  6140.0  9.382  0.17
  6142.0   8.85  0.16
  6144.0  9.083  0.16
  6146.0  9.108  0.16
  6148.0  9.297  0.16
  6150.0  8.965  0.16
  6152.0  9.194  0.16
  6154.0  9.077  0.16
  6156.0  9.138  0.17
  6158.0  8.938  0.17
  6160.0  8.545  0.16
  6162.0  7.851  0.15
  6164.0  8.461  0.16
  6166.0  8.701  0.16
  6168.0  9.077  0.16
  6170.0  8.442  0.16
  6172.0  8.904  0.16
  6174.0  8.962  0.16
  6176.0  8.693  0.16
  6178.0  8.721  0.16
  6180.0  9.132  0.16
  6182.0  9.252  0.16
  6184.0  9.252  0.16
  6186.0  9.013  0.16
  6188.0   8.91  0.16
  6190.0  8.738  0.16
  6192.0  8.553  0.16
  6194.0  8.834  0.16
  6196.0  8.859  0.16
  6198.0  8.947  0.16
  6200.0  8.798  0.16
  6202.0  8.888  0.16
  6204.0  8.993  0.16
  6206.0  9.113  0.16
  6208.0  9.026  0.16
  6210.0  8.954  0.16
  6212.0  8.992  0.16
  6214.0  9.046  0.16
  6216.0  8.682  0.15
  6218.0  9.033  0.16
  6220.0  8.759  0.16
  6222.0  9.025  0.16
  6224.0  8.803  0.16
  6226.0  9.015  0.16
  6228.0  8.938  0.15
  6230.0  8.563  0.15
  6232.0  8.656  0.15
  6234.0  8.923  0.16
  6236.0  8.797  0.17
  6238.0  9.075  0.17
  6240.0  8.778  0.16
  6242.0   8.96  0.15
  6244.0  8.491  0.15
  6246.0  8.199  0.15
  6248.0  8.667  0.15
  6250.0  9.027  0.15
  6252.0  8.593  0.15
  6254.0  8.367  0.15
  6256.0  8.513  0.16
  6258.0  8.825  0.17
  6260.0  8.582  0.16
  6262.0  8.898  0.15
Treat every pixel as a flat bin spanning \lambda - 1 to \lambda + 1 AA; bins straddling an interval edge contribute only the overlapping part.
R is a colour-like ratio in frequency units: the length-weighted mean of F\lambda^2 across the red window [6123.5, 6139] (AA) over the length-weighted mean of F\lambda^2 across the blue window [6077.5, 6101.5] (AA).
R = 1.0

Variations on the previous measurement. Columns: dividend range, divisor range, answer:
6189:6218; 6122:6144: 1.02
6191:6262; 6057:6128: 1.01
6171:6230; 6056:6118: 1.02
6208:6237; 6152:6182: 1.03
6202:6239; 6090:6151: 1.02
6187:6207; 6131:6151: 1.00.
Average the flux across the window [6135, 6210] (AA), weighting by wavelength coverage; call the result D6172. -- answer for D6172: 8.89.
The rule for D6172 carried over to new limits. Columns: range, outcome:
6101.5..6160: 9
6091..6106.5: 9.16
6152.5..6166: 8.69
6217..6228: 8.93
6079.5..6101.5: 9.12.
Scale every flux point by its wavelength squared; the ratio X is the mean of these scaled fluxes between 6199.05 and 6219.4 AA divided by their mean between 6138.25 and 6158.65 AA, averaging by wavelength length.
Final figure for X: 1.0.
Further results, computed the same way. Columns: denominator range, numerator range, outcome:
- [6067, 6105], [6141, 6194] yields 1.00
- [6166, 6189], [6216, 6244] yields 1.01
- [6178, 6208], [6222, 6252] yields 1.00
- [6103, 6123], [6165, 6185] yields 1.01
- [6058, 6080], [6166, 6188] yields 1.02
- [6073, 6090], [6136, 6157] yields 1.02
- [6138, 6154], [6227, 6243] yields 1.00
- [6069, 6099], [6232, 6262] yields 1.01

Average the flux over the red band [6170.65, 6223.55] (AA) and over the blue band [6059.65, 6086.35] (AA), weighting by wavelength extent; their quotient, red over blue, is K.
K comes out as 0.98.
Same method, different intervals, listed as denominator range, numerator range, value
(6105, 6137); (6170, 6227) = 0.99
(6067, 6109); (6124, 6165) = 0.98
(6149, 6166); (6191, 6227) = 1.02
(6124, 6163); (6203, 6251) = 0.99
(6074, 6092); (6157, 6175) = 0.96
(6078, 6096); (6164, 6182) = 0.97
